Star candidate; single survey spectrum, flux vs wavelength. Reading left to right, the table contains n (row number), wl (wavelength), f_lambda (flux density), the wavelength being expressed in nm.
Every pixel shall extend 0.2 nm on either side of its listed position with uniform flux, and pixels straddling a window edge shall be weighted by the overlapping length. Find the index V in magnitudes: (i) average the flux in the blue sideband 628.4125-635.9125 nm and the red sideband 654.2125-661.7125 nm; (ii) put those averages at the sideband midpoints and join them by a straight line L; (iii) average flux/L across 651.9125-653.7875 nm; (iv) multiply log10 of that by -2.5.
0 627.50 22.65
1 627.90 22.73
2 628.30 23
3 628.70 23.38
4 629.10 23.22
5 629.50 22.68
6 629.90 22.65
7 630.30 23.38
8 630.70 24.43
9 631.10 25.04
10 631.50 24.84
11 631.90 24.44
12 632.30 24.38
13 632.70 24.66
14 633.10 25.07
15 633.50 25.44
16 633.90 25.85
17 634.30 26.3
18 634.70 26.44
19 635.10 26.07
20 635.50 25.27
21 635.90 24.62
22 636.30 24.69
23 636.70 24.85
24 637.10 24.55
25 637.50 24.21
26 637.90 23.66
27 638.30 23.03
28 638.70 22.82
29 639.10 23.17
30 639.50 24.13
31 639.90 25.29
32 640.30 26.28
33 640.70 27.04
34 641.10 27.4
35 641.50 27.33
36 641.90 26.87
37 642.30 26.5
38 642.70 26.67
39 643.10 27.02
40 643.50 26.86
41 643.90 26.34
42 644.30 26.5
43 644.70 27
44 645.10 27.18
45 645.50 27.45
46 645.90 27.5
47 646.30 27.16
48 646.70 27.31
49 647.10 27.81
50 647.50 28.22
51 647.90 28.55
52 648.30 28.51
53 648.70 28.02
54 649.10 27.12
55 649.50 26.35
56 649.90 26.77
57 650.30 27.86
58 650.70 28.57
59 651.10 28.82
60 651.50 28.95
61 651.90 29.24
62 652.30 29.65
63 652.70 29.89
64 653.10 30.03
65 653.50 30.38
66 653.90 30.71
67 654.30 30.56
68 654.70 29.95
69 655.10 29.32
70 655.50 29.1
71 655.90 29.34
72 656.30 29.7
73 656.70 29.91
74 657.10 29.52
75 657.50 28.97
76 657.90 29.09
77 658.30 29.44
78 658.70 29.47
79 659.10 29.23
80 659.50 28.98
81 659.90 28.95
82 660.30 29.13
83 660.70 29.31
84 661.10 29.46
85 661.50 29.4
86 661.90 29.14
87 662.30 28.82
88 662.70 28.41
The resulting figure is -0.06 mag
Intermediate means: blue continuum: 24.6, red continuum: 29.4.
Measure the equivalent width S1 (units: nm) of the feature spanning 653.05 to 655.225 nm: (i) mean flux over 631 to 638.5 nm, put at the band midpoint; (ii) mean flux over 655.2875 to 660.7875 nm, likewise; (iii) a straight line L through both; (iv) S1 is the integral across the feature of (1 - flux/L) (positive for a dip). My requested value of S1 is -0.125 nm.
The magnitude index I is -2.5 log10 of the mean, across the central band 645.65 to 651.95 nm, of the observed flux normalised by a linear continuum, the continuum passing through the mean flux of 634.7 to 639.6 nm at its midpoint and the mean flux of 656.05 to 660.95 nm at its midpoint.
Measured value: -0.03 mag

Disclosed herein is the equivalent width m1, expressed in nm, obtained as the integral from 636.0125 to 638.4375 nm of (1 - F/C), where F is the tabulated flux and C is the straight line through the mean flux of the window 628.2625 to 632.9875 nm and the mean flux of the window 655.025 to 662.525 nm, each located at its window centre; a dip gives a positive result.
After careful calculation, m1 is 0.09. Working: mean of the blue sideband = 23.9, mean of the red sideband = 29.3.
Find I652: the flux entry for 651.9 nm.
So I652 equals 29.24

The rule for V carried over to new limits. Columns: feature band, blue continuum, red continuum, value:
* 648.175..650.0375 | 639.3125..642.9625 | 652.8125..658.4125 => 0.04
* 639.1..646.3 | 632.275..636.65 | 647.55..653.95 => 0.02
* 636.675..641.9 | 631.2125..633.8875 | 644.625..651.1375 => 0.05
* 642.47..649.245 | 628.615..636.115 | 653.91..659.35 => 0.00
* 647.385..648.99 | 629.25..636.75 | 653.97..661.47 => -0.02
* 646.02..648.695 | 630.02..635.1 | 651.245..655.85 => 0.02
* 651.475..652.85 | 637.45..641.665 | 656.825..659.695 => -0.06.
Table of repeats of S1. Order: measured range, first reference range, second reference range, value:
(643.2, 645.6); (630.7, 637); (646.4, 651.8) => 0.02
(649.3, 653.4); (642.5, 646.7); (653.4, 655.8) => 0.05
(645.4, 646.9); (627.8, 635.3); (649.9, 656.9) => 0.02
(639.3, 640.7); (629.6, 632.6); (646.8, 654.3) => 0.04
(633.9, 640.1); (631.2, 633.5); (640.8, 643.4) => 0.27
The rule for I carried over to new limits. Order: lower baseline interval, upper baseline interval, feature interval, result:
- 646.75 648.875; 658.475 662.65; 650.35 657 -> -0.036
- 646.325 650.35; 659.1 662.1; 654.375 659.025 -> -0.029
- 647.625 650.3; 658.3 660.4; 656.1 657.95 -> -0.024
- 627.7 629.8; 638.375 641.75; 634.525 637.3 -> -0.031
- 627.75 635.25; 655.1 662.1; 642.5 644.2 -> -0.006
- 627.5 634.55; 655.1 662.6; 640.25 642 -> -0.042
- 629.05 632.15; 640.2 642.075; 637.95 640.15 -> 0.115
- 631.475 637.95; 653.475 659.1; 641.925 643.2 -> 0.000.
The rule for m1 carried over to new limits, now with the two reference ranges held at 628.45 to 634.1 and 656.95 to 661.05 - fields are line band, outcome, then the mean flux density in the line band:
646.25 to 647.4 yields -0.02 nm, 27.5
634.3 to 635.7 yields -0.06 nm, 26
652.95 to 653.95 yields -0.08 nm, 30.3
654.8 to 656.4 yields -0.04 nm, 29.4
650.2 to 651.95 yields -0.06 nm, 28.7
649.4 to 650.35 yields 0.02 nm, 26.9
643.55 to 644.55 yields 0.00 nm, 26.5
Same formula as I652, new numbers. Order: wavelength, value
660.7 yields 29.31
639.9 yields 25.29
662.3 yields 28.82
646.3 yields 27.16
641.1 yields 27.4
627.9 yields 22.73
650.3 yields 27.86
